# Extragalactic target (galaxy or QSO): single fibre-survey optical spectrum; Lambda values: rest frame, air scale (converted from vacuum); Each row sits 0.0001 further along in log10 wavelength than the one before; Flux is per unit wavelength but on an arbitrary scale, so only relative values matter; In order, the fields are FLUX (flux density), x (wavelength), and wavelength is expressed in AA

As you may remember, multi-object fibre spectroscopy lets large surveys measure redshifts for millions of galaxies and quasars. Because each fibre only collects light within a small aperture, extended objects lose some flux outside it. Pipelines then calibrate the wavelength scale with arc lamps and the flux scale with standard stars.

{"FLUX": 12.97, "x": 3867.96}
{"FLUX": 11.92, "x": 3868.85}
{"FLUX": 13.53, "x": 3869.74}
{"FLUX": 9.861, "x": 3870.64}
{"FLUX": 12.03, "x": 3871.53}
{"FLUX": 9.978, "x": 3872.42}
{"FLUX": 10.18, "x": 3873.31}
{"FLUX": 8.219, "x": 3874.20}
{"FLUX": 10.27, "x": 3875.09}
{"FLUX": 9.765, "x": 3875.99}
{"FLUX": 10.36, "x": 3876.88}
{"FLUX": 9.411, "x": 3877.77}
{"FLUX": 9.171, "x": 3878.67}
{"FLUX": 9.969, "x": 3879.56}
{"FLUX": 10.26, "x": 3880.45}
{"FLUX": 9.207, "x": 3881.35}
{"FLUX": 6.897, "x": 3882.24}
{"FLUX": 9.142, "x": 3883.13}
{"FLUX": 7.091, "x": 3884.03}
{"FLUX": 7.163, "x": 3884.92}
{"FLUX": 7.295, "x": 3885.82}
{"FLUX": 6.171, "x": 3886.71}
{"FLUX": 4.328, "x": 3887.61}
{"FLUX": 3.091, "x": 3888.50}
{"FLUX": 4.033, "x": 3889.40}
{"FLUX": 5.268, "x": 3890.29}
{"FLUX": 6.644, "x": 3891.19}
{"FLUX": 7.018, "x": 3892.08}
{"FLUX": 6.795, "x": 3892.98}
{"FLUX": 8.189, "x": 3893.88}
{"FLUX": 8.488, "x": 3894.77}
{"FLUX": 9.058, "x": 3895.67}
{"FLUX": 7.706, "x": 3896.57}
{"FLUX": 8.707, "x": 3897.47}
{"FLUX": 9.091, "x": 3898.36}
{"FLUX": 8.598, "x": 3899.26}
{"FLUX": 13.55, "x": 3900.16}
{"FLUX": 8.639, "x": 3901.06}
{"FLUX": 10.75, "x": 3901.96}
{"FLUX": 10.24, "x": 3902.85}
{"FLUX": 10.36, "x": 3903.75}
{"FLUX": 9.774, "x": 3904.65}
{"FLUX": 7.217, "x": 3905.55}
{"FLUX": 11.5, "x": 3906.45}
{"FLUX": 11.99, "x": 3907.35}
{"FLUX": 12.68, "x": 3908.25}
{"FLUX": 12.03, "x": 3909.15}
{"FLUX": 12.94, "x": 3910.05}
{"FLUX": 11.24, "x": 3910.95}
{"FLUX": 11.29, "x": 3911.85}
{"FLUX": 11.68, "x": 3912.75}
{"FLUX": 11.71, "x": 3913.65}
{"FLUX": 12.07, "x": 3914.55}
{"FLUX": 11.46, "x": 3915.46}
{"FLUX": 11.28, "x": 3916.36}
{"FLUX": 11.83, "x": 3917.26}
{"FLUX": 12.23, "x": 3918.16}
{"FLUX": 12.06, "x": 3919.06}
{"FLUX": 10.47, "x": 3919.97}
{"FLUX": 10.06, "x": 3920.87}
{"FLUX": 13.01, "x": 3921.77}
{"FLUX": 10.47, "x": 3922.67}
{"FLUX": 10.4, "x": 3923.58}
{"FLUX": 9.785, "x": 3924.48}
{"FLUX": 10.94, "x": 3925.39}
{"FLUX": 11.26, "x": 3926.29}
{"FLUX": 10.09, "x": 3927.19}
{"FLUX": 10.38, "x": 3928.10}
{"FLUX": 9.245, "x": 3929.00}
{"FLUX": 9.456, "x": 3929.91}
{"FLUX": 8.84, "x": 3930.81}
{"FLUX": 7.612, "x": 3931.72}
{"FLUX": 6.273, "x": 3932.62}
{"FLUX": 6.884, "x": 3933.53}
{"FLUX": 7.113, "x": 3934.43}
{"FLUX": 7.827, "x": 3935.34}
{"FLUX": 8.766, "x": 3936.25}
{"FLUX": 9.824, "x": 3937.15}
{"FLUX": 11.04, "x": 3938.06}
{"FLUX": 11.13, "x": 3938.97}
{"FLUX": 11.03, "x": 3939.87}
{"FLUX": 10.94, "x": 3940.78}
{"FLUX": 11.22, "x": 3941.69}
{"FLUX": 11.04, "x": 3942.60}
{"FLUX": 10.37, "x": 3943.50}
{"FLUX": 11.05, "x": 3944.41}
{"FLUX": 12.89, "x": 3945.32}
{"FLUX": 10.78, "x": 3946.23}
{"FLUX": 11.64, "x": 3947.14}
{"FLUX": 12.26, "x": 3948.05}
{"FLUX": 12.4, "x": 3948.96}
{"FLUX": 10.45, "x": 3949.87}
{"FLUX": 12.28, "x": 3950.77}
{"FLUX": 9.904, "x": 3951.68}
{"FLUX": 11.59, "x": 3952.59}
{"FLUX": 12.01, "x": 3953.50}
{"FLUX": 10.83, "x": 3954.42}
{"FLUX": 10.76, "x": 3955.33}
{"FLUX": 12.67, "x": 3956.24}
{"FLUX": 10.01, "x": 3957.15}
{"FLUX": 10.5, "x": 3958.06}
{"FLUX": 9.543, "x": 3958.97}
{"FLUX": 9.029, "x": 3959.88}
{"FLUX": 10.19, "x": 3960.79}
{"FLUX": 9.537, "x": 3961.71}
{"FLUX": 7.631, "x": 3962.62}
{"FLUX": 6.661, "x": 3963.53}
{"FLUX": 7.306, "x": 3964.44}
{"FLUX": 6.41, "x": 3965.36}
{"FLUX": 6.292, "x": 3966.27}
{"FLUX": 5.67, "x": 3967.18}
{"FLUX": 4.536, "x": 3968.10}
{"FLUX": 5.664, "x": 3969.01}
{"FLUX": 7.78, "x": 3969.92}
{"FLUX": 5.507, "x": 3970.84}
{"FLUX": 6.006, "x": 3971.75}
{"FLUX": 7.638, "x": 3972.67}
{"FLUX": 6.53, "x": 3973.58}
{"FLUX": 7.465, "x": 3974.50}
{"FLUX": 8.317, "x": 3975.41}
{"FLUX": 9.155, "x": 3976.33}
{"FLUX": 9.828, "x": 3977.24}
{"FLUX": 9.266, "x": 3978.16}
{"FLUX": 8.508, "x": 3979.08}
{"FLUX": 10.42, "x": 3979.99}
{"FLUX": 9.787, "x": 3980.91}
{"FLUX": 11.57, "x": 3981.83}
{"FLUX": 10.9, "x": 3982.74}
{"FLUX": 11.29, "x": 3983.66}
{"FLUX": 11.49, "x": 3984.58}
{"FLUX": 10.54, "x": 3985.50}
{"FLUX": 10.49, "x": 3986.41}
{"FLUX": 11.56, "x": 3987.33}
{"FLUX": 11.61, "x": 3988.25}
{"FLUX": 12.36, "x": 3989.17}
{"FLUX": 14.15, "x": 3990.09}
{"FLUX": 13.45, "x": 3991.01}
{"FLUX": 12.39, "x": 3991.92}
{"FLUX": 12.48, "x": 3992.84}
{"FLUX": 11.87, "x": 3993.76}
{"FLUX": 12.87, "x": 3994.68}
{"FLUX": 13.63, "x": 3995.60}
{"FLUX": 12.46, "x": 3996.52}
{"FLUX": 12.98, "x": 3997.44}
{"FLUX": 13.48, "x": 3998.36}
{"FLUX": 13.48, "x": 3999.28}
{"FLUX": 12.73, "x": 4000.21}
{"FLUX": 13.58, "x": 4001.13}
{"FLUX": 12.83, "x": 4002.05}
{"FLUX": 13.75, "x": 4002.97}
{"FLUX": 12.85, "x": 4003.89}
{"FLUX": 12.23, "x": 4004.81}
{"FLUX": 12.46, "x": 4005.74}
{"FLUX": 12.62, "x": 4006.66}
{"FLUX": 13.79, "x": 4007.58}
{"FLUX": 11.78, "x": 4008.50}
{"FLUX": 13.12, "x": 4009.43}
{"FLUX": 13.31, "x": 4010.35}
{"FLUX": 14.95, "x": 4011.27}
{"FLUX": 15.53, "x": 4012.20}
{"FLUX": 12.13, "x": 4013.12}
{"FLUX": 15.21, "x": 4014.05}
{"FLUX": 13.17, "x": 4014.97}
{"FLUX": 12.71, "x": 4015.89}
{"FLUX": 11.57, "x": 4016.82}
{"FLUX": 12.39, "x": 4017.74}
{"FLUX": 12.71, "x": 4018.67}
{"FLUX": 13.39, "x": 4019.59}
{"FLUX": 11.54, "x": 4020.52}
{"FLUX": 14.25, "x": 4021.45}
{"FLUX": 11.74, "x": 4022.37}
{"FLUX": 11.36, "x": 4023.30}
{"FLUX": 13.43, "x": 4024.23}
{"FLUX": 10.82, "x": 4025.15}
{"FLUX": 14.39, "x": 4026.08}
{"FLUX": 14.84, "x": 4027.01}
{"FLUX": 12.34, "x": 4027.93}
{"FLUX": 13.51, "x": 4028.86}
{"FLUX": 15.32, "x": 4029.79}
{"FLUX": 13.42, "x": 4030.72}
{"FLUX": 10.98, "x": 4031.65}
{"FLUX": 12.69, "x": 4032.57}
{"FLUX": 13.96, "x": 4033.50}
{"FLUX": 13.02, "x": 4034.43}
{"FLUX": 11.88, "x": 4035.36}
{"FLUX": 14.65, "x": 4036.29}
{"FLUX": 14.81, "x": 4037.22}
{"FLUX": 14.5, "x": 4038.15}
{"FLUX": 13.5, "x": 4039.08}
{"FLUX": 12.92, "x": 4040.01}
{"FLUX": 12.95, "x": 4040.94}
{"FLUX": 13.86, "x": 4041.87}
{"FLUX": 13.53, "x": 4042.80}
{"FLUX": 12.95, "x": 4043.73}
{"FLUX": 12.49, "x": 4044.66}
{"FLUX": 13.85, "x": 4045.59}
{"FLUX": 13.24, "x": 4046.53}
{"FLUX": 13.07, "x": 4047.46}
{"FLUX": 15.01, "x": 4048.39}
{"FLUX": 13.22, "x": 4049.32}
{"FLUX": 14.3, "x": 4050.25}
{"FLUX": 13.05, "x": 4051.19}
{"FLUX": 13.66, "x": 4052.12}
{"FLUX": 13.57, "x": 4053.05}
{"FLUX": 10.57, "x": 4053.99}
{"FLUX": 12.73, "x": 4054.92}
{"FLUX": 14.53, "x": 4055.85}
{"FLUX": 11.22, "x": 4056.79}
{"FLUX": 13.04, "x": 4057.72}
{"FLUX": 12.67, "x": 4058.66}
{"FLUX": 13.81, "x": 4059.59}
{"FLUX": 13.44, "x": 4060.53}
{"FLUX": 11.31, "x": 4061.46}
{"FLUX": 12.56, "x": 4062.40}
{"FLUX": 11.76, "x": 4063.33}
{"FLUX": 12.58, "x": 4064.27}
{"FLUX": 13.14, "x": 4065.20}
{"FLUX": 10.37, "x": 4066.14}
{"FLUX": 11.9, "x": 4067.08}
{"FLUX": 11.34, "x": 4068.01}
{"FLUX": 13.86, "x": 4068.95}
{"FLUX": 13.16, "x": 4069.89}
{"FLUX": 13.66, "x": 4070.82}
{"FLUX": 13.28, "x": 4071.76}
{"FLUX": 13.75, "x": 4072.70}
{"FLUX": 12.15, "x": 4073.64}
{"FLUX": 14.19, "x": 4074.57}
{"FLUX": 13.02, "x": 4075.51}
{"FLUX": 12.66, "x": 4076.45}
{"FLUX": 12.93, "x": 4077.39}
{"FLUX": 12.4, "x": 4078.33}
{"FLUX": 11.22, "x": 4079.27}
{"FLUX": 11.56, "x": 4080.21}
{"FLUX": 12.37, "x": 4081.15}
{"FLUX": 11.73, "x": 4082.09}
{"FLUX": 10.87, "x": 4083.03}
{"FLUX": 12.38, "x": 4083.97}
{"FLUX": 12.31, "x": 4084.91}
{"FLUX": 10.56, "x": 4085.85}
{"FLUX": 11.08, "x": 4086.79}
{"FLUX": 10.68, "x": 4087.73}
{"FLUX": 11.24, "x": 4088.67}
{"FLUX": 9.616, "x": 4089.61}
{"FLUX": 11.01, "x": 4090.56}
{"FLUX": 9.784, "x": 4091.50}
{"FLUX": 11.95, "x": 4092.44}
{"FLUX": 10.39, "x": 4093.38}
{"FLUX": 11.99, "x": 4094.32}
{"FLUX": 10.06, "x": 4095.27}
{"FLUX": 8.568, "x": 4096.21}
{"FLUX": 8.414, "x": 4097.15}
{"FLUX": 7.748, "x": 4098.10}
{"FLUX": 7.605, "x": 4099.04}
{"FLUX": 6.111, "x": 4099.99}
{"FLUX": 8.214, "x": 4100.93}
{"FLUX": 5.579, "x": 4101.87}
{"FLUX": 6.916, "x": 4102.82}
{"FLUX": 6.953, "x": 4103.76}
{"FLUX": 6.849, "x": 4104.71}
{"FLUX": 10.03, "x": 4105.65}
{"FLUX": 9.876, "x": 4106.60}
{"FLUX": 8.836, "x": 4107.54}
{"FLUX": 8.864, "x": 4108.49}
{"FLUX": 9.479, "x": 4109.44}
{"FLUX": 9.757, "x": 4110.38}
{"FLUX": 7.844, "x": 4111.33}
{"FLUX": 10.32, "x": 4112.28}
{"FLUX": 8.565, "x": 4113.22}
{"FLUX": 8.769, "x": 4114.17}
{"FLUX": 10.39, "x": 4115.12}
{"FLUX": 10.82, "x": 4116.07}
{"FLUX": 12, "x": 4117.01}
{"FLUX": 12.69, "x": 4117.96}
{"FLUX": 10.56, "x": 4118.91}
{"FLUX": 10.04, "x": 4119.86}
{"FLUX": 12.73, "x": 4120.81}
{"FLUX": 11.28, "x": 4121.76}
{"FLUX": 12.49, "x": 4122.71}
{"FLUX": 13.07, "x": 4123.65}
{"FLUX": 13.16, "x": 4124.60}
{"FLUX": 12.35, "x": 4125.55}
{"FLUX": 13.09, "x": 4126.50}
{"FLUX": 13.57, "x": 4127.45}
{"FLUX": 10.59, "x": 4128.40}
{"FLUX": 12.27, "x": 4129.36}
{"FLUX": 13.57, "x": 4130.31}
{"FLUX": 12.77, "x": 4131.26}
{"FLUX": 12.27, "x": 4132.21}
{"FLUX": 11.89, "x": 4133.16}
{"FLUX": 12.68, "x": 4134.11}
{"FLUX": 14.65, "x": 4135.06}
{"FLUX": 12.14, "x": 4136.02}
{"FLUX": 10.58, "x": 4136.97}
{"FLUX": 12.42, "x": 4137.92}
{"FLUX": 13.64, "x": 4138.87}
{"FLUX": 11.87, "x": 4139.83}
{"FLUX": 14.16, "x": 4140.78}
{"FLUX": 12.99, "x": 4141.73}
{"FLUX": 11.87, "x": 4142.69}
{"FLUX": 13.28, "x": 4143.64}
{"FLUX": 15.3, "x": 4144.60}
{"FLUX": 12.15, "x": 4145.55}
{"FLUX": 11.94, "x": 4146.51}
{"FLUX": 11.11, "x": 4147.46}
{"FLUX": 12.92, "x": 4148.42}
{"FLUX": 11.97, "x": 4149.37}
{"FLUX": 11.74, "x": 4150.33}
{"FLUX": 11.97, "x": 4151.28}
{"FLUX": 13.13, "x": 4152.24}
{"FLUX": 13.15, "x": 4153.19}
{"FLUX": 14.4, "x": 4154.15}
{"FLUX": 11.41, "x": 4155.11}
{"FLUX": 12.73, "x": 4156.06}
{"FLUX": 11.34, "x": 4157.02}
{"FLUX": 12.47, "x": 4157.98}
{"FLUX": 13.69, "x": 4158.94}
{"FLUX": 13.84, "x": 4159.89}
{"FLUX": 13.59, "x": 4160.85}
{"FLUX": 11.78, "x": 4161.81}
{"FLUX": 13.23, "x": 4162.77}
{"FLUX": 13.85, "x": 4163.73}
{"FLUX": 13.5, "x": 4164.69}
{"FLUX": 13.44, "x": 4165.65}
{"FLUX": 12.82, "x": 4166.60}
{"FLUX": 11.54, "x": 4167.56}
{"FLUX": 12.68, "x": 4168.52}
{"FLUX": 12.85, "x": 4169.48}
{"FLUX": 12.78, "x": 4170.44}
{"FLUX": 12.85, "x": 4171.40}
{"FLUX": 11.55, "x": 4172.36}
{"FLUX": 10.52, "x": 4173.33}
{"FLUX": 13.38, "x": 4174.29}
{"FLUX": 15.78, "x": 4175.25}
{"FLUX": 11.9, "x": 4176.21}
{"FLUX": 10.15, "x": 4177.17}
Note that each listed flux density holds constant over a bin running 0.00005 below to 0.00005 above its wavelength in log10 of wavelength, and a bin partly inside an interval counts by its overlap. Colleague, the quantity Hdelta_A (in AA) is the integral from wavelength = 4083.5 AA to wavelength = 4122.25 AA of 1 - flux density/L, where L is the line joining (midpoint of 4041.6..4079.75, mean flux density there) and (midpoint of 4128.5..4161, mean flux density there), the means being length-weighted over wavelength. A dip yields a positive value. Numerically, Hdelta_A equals 9.3 AA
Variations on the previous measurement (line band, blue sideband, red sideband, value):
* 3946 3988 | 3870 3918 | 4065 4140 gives 2.48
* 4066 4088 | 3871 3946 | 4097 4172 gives -2.45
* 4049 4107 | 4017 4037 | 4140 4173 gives 7.01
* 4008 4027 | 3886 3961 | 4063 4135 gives -4.48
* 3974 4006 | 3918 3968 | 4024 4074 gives -0.82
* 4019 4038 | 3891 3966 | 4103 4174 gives -3.73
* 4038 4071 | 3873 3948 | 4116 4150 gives -4.39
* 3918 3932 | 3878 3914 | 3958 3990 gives -2.37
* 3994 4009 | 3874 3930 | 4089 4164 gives -3.84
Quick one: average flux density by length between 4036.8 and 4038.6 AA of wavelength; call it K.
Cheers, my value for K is 14.7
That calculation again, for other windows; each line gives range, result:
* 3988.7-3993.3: 13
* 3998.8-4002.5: 13.1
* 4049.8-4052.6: 13.7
